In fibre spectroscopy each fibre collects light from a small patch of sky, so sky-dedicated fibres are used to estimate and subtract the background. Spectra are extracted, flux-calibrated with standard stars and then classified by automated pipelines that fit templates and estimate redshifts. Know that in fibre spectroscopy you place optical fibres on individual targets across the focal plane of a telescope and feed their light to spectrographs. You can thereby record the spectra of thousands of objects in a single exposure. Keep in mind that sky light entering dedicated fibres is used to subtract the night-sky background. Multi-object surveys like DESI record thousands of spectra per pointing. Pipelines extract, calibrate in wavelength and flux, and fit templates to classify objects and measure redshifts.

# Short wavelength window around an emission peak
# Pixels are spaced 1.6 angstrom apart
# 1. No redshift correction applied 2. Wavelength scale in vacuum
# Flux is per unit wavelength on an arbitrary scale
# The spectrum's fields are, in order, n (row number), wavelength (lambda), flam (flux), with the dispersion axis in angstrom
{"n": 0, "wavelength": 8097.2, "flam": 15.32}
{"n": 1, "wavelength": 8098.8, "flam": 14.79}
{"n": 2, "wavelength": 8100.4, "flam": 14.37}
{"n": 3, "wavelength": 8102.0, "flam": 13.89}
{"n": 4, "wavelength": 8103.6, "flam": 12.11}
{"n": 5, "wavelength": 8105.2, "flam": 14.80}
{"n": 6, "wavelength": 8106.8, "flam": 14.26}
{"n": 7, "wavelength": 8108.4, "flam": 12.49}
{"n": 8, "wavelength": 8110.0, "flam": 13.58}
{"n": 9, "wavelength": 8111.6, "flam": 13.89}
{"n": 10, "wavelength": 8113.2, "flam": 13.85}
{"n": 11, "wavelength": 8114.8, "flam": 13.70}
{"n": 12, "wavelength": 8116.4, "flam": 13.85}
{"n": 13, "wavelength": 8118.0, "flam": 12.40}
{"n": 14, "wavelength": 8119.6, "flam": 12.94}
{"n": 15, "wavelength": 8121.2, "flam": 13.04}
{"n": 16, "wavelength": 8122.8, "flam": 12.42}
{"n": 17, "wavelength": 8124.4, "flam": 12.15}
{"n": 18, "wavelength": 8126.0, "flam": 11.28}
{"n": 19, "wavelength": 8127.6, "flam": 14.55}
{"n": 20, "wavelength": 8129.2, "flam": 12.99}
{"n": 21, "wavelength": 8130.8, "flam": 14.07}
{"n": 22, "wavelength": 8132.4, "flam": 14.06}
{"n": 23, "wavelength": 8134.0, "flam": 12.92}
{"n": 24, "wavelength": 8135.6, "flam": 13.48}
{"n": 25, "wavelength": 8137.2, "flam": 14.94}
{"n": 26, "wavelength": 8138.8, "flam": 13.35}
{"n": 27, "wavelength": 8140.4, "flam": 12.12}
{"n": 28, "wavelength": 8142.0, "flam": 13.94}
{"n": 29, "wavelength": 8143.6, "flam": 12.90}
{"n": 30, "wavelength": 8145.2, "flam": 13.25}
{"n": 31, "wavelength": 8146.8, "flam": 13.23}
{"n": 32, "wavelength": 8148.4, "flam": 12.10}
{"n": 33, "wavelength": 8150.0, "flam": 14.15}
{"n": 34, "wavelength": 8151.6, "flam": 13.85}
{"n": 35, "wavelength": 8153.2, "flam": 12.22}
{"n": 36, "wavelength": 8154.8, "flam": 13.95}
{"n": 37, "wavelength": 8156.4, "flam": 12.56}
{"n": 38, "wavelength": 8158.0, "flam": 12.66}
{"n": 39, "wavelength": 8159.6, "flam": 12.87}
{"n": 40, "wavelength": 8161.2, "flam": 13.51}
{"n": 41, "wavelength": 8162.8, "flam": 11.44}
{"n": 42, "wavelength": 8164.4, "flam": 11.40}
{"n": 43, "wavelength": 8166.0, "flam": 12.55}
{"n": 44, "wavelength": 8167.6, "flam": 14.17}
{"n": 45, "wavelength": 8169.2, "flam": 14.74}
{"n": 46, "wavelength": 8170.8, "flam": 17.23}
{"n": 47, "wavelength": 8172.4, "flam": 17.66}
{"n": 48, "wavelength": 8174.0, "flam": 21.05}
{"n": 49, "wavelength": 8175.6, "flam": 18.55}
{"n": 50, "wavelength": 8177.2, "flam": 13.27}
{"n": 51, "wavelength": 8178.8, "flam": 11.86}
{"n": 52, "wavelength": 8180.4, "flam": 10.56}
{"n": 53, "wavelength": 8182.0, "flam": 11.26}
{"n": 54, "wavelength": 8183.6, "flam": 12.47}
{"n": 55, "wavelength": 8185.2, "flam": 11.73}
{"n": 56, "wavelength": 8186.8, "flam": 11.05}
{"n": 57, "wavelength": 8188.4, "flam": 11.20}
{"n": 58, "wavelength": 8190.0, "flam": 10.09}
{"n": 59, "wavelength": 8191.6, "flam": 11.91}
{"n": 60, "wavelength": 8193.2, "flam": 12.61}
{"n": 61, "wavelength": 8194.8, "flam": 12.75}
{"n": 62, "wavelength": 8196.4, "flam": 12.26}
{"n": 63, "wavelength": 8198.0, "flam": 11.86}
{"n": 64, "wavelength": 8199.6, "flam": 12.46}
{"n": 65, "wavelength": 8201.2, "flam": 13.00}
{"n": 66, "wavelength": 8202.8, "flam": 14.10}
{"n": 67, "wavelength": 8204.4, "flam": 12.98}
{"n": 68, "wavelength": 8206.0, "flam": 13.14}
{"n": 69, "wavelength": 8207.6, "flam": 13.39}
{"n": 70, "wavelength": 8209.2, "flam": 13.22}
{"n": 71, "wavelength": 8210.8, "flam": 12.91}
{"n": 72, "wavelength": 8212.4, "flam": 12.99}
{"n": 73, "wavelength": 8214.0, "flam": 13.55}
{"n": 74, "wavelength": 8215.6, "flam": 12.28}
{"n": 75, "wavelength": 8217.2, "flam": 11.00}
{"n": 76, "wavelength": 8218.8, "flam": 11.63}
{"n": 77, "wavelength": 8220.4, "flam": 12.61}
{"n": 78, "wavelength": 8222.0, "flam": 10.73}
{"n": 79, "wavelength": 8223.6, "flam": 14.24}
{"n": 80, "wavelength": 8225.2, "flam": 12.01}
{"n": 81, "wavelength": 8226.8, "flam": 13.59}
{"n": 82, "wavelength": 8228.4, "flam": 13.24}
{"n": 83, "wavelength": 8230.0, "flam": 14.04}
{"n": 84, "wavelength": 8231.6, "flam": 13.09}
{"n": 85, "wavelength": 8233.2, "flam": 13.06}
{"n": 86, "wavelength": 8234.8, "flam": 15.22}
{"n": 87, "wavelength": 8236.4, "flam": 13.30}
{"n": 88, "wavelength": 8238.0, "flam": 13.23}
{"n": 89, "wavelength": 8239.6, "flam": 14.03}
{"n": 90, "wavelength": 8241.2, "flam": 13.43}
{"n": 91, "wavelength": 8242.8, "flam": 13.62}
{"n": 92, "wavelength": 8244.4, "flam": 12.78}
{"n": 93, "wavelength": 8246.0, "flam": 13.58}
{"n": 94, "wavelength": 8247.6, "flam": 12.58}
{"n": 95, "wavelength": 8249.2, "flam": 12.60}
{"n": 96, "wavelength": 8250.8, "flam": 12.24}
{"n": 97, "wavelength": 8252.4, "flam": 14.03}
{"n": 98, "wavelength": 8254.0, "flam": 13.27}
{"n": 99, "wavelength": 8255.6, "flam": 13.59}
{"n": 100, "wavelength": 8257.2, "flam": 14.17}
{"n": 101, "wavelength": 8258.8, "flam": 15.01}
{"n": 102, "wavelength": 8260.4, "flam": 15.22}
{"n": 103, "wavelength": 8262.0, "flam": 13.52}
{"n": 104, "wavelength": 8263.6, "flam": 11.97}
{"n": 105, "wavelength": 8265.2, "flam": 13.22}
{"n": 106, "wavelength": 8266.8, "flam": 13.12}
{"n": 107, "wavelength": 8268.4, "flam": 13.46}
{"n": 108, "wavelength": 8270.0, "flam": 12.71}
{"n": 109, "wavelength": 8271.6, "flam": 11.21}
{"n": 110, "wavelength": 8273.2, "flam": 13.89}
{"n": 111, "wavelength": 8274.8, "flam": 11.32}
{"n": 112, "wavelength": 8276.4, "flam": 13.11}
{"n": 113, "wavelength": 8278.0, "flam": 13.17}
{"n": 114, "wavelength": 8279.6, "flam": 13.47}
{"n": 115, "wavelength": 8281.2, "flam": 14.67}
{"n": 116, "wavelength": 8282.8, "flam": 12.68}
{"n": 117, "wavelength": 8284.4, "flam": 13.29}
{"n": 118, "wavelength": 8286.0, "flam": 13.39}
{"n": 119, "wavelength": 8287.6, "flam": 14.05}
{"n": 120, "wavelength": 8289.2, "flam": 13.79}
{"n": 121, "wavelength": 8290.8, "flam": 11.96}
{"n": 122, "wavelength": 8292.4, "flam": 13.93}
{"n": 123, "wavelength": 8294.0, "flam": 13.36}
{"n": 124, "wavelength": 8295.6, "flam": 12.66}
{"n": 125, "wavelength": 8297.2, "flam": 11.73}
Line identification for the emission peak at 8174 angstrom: H-beta 4861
